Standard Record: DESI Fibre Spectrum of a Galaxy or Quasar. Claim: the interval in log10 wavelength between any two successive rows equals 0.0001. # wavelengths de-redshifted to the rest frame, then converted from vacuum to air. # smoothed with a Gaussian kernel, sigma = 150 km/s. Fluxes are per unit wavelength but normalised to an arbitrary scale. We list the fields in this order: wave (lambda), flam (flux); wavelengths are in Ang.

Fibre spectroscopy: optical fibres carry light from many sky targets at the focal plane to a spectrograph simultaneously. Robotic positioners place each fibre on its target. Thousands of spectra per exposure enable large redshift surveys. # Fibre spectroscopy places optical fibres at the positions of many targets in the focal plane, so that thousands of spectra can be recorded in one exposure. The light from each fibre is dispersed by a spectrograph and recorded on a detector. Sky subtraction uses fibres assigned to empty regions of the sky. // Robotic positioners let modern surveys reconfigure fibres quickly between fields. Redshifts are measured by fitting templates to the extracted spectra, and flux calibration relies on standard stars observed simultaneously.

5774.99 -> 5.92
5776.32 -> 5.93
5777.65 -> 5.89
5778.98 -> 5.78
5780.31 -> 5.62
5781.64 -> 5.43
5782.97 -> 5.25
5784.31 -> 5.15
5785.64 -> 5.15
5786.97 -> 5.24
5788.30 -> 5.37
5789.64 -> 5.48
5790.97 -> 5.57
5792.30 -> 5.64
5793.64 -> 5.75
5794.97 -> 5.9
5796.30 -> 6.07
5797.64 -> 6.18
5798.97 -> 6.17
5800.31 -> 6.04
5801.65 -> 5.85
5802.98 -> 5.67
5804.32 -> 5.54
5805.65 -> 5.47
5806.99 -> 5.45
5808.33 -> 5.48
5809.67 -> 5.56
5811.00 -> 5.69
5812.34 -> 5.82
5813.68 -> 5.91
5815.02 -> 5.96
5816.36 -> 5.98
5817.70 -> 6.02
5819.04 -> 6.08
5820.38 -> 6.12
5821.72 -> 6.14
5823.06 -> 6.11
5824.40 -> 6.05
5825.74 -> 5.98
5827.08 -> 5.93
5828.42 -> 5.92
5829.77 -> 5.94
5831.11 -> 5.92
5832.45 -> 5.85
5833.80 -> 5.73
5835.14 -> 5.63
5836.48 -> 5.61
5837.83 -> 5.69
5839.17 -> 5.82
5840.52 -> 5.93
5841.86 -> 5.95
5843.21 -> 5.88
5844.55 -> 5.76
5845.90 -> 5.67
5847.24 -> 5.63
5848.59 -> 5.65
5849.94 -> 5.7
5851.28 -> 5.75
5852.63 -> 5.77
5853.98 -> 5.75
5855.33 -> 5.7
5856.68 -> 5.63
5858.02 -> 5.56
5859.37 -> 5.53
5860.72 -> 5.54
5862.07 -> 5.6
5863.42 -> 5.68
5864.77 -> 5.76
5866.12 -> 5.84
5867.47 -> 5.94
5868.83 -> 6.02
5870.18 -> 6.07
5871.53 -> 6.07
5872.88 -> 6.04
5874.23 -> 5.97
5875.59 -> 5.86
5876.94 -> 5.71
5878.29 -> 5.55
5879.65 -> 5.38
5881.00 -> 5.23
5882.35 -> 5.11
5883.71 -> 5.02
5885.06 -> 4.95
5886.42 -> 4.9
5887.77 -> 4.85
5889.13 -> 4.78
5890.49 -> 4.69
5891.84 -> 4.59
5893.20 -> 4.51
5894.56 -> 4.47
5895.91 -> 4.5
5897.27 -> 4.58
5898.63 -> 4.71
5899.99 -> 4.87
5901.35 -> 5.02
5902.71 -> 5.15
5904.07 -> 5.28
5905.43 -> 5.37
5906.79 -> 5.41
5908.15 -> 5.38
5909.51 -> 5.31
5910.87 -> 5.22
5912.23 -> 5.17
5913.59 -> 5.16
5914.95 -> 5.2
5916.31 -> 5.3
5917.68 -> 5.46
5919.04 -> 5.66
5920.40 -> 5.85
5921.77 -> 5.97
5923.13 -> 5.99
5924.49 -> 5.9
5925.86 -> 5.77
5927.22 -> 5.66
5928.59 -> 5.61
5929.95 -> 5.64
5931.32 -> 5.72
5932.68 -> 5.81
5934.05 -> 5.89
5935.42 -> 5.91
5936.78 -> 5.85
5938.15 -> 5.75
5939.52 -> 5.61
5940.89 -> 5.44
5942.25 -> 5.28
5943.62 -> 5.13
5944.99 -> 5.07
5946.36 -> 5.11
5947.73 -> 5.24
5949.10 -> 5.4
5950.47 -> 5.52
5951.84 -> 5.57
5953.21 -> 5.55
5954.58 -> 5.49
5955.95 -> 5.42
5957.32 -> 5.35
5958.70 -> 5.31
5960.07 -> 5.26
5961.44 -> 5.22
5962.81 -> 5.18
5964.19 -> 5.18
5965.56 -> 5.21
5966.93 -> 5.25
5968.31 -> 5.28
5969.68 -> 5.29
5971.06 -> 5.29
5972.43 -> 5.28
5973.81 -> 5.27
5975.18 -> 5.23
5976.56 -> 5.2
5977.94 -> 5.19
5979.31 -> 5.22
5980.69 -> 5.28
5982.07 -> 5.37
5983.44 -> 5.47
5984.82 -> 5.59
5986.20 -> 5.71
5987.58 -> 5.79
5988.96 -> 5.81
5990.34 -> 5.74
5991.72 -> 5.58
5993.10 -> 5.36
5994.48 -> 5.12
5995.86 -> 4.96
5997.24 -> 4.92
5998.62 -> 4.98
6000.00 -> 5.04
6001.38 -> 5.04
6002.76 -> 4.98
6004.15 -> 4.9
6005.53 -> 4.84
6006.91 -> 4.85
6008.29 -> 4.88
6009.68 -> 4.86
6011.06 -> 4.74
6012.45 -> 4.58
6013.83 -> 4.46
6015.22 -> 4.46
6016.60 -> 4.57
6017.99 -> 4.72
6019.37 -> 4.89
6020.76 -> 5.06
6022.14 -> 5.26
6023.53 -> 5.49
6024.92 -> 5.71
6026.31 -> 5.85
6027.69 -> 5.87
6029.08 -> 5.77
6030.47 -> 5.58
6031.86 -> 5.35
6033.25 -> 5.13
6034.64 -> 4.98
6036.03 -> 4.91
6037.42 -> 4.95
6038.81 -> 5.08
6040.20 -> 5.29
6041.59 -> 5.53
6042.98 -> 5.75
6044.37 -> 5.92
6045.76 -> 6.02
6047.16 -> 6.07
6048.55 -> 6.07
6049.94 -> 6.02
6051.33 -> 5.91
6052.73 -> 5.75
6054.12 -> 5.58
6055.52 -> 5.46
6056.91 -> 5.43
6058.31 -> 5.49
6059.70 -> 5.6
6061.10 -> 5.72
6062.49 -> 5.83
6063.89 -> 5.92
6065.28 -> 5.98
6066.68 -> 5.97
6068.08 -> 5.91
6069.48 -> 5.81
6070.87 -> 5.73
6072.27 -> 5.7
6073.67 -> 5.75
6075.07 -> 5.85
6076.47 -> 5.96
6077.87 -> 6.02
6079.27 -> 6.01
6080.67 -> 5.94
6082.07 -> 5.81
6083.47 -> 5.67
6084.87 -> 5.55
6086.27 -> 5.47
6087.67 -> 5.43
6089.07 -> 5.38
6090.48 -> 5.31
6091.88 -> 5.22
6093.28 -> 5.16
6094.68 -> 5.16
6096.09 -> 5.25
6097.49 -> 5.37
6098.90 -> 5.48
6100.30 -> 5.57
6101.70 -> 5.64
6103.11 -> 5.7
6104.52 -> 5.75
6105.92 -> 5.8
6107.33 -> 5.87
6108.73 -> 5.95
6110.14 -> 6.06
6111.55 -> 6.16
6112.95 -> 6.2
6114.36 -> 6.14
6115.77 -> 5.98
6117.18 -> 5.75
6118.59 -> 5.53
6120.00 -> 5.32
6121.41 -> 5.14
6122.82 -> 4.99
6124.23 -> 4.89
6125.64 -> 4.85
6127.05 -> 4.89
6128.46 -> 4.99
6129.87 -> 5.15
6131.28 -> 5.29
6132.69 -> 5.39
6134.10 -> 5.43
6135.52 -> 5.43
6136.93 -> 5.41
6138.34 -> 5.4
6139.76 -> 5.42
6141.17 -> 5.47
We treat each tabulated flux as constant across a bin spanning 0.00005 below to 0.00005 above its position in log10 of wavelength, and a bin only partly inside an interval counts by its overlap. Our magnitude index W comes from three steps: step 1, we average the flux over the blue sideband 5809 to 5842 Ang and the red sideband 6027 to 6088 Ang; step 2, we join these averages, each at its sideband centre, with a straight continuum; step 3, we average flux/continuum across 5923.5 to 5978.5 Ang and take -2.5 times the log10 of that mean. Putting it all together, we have 0.066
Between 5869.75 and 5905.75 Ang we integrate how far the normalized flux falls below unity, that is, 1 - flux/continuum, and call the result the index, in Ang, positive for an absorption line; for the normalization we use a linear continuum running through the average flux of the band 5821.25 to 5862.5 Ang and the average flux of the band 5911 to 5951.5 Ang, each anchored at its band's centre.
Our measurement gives 3.3 Ang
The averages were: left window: 5.78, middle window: 5.15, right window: 5.55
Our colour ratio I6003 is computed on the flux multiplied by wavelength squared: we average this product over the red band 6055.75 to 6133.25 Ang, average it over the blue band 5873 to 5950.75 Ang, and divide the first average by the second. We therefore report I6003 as 1.1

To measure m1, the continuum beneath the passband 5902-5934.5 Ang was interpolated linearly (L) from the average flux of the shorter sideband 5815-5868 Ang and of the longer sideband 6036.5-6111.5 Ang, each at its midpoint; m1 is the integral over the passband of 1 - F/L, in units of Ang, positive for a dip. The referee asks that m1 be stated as 1.3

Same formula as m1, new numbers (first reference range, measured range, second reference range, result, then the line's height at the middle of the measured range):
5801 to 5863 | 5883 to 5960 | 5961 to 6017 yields 1.5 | 5.42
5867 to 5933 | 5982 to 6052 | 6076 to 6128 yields 2.4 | 5.48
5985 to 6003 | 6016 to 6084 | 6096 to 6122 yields -1.0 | 5.52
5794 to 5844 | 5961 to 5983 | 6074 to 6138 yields 1.7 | 5.69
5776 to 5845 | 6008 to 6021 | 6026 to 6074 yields 2.2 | 5.66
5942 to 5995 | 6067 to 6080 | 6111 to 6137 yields -1.1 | 5.39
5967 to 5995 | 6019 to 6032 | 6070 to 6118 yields 0.0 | 5.52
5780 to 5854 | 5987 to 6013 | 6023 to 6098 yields 2.5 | 5.65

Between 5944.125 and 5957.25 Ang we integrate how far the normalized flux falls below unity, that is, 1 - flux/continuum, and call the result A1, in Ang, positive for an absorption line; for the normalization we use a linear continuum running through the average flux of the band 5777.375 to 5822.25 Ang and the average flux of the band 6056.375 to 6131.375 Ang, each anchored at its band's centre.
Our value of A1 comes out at 0.7 Ang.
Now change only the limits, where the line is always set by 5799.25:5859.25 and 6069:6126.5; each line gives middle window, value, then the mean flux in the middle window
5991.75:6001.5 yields 1.0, 5.1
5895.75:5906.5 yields 1.5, 4.97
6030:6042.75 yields 1.0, 5.21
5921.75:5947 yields 0.4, 5.63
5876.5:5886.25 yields 0.9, 5.25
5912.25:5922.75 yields 0.4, 5.51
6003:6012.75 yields 1.5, 4.82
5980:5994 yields 0.3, 5.56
